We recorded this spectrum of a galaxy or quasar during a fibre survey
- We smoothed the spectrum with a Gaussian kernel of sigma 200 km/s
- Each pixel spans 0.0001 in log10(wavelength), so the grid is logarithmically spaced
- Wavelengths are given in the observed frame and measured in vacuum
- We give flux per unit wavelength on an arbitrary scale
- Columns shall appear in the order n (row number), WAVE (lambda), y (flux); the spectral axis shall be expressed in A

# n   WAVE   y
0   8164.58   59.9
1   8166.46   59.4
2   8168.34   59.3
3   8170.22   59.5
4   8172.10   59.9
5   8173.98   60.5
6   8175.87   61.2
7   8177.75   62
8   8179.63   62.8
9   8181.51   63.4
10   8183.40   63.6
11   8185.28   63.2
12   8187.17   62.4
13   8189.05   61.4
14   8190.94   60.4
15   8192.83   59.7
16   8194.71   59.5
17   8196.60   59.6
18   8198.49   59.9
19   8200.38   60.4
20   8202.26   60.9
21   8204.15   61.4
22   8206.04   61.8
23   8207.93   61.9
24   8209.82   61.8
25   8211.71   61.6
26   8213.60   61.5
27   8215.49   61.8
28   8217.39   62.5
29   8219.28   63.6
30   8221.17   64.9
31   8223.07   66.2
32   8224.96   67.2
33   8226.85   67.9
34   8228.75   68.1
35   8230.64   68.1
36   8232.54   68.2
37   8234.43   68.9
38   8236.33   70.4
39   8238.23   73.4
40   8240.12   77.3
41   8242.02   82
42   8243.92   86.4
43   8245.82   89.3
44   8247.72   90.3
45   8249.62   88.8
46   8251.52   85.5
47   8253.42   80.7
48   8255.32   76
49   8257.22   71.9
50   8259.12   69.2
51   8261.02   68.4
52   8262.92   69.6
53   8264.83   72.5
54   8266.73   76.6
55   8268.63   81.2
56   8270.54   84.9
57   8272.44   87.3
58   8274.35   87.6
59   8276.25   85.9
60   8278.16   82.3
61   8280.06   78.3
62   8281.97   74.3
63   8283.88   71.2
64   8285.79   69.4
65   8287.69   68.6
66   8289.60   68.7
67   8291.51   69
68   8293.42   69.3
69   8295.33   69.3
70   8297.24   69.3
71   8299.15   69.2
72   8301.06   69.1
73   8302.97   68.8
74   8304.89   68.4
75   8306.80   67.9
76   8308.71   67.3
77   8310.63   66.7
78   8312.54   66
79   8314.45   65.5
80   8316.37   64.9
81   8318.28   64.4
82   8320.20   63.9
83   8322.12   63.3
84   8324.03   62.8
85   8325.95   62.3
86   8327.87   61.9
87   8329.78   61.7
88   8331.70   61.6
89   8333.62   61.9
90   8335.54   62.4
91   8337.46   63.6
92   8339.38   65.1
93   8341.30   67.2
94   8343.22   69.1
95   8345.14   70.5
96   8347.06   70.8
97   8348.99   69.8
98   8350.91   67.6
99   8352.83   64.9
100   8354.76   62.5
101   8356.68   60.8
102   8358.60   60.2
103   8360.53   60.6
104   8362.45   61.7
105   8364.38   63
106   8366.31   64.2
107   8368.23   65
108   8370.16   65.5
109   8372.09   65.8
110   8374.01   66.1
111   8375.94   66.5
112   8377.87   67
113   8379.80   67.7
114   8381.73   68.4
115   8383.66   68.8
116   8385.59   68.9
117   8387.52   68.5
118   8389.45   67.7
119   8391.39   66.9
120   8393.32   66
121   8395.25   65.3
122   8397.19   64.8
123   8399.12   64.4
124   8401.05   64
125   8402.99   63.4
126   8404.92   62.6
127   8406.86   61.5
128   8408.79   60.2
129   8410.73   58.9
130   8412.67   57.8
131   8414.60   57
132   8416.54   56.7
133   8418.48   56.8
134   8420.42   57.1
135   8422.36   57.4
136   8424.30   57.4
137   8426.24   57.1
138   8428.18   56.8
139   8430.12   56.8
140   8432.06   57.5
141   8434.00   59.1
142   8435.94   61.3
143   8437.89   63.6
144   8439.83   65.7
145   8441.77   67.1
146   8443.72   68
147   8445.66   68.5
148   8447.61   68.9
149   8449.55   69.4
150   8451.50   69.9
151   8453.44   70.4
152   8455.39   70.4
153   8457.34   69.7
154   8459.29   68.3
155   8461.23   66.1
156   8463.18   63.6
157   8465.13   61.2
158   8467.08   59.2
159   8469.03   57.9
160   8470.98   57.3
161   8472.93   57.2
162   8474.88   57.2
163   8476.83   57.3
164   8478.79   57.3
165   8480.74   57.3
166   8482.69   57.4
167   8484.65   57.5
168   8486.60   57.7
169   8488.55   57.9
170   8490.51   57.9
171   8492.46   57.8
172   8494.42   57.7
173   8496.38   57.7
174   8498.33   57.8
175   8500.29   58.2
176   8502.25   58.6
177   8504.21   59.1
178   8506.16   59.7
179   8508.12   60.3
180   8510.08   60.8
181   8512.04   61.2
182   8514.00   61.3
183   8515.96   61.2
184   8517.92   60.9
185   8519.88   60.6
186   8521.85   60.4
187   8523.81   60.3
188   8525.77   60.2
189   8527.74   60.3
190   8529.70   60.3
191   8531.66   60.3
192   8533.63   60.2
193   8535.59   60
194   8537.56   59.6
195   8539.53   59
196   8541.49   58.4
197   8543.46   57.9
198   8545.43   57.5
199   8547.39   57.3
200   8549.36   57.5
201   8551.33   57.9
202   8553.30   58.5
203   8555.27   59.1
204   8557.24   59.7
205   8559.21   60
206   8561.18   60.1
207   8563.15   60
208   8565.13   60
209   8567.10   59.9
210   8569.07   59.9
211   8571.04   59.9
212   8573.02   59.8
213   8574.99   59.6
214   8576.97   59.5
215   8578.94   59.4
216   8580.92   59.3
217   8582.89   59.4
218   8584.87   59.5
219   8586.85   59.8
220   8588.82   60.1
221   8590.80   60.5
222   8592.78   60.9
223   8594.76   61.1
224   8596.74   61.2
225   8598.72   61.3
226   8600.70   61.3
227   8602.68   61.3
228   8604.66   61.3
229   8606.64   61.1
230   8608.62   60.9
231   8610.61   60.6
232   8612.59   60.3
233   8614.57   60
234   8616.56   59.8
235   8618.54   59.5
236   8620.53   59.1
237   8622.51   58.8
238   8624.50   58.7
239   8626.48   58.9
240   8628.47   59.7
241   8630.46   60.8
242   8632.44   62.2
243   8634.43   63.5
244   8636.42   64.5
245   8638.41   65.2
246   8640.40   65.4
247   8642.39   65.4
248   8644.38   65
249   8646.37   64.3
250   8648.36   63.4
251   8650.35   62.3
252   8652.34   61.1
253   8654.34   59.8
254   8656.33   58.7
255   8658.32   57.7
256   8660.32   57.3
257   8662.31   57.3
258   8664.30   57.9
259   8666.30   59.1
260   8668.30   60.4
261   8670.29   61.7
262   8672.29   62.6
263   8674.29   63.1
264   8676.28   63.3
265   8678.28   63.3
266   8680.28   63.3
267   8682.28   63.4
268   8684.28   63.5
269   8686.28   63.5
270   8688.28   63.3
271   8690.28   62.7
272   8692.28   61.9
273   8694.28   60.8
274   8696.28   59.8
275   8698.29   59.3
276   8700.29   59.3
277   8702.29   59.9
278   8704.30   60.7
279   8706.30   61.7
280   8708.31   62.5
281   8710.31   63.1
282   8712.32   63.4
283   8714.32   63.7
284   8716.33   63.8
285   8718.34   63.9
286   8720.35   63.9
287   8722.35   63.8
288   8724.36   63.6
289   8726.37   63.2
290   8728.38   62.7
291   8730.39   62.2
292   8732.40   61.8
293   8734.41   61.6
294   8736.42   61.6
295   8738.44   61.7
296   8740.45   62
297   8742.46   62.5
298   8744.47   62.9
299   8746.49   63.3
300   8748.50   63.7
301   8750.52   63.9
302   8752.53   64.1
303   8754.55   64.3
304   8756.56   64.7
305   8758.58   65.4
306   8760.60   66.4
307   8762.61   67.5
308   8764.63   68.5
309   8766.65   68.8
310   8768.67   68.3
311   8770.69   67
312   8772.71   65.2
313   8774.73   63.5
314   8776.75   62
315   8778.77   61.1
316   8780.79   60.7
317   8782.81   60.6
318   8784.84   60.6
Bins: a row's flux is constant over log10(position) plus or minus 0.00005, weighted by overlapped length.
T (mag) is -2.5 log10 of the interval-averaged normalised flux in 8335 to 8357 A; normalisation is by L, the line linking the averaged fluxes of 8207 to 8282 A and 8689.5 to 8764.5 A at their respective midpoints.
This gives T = 0.08 mag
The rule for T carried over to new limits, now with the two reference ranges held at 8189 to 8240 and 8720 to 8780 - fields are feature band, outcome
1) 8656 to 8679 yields 0.067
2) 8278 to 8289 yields -0.146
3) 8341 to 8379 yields -0.023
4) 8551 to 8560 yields 0.087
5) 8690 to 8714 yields 0.048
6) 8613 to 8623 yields 0.079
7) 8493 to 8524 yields 0.077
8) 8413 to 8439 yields 0.106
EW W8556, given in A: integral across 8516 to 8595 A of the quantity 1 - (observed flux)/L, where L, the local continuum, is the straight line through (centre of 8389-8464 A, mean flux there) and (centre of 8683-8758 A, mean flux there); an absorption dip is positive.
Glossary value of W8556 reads 4.12 A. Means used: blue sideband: 63.2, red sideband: 62.6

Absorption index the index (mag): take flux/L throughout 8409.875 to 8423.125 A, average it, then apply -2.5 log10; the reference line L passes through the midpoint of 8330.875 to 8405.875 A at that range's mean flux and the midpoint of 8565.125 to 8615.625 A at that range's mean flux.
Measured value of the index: 0.12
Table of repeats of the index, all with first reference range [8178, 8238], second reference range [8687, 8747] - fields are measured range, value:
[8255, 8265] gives -0.122 mag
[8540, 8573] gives 0.065 mag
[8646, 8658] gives 0.020 mag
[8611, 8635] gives 0.042 mag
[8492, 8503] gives 0.087 mag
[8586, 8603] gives 0.030 mag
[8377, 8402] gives -0.063 mag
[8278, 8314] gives -0.107 mag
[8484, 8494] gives 0.090 mag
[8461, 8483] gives 0.070 mag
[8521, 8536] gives 0.042 mag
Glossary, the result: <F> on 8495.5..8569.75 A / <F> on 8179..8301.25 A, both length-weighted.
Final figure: 0.84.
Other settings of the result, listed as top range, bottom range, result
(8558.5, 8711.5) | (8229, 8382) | 0.87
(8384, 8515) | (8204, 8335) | 0.87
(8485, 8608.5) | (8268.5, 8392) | 0.88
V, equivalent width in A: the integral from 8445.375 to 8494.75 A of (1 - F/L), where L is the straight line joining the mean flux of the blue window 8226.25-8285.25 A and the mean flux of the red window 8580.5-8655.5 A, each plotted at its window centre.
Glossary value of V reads 4.4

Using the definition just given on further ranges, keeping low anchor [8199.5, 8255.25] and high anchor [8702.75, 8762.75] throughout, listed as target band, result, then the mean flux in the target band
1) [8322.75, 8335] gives 1.2 A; 62.1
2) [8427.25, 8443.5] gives 1.5 A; 61.3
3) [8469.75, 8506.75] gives 5.0 A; 57.8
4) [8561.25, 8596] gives 2.9 A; 59.9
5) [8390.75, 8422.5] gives 3.1 A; 61.3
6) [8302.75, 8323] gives 1.0 A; 66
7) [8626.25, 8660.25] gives 1.2 A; 62.2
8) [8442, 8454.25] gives -0.3 A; 69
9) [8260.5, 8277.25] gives -2.3 A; 79.6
